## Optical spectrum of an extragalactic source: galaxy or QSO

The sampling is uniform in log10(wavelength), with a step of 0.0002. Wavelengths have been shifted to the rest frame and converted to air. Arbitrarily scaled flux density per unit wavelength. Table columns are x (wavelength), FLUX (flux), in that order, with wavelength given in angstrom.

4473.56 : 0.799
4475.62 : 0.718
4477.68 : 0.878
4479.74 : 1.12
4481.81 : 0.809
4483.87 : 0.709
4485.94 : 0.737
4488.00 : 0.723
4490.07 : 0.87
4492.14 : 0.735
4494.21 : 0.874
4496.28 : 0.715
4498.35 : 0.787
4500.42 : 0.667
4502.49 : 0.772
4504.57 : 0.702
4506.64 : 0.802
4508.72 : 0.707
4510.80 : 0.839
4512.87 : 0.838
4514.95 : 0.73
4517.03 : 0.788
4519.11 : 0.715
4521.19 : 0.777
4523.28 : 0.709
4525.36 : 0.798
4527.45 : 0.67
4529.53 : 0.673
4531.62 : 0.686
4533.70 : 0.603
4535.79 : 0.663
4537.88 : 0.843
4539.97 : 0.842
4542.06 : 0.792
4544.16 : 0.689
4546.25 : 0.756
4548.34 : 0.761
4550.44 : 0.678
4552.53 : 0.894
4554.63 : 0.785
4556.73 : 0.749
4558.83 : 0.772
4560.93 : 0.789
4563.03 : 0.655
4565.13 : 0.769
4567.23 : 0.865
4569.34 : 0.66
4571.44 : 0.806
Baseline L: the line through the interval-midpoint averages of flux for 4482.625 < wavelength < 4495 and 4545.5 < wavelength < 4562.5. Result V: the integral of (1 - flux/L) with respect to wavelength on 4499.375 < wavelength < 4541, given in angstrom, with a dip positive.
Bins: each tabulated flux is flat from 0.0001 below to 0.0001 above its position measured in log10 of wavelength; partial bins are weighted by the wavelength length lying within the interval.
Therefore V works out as 1.6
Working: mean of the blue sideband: 0.773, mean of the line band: 0.741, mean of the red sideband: 0.77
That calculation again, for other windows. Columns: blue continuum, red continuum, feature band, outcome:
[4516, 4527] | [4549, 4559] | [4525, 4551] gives 1.28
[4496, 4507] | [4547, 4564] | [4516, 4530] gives 0.23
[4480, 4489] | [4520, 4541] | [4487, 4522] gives -0.58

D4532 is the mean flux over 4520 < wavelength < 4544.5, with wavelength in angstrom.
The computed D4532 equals 0.73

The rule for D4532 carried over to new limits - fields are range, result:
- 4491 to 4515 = 0.766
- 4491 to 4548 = 0.747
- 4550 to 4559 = 0.783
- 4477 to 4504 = 0.797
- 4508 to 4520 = 0.772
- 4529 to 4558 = 0.745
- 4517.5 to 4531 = 0.725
